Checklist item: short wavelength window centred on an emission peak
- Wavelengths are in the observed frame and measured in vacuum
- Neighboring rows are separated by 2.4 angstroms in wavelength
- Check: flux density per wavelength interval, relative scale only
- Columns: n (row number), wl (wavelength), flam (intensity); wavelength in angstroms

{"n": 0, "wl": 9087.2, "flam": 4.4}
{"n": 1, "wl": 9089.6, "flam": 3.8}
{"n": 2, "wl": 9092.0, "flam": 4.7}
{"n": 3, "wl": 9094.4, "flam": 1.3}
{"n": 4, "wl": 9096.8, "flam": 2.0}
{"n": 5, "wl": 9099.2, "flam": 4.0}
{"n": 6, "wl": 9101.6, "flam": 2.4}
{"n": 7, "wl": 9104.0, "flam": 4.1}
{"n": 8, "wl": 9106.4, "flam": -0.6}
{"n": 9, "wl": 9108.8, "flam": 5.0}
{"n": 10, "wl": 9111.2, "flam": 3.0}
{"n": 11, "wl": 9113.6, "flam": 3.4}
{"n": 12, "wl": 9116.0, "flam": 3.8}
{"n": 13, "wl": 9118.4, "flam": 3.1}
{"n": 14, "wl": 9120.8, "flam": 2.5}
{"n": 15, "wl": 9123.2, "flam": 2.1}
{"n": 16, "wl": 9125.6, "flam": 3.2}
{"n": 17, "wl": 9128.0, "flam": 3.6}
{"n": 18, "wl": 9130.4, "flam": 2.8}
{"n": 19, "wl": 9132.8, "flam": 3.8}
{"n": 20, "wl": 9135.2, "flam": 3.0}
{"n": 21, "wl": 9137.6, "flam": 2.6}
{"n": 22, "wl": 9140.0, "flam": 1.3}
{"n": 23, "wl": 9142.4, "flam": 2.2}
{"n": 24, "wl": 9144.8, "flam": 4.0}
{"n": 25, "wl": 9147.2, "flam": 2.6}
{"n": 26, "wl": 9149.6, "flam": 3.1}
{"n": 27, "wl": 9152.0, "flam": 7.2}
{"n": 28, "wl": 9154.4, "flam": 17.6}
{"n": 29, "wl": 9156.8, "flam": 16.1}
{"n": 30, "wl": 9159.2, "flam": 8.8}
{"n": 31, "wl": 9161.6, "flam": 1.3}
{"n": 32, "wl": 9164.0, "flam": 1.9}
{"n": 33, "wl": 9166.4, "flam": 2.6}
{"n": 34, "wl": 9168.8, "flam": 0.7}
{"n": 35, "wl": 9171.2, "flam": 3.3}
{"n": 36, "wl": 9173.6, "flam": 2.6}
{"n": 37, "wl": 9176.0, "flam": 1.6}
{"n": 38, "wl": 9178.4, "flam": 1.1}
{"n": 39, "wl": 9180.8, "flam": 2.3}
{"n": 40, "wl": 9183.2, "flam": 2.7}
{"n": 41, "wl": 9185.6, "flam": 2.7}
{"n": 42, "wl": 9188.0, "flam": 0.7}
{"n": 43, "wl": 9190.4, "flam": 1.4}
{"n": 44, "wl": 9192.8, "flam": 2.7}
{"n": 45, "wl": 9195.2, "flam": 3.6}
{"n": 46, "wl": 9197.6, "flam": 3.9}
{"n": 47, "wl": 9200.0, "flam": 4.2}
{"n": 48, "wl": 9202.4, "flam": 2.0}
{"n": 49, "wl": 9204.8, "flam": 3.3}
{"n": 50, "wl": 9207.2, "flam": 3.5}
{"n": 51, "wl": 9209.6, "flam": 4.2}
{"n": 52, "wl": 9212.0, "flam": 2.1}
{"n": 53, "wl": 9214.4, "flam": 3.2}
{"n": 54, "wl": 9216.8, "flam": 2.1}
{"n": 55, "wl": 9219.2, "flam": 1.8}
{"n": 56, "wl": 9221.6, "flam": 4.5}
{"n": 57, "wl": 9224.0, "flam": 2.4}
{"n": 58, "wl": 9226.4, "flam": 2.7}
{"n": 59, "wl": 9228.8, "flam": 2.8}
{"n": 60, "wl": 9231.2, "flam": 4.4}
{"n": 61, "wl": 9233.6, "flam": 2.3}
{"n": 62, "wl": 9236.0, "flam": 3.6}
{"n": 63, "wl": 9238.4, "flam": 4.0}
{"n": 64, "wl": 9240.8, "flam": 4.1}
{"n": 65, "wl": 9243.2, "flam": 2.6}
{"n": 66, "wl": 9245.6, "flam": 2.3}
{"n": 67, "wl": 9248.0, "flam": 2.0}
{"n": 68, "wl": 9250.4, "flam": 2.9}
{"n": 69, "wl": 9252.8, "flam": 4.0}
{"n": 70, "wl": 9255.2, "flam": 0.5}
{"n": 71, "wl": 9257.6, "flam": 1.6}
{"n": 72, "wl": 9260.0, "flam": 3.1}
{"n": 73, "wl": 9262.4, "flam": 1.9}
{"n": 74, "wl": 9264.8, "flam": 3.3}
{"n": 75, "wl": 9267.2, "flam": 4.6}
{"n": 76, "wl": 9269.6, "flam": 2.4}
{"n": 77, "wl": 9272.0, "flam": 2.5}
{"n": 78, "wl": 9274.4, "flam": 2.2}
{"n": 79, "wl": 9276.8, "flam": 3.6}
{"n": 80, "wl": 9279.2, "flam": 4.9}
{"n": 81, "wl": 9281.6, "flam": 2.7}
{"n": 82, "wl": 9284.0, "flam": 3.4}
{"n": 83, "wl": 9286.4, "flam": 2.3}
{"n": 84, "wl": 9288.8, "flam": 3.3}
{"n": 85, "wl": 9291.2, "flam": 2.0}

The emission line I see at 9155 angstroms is H-beta 4861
